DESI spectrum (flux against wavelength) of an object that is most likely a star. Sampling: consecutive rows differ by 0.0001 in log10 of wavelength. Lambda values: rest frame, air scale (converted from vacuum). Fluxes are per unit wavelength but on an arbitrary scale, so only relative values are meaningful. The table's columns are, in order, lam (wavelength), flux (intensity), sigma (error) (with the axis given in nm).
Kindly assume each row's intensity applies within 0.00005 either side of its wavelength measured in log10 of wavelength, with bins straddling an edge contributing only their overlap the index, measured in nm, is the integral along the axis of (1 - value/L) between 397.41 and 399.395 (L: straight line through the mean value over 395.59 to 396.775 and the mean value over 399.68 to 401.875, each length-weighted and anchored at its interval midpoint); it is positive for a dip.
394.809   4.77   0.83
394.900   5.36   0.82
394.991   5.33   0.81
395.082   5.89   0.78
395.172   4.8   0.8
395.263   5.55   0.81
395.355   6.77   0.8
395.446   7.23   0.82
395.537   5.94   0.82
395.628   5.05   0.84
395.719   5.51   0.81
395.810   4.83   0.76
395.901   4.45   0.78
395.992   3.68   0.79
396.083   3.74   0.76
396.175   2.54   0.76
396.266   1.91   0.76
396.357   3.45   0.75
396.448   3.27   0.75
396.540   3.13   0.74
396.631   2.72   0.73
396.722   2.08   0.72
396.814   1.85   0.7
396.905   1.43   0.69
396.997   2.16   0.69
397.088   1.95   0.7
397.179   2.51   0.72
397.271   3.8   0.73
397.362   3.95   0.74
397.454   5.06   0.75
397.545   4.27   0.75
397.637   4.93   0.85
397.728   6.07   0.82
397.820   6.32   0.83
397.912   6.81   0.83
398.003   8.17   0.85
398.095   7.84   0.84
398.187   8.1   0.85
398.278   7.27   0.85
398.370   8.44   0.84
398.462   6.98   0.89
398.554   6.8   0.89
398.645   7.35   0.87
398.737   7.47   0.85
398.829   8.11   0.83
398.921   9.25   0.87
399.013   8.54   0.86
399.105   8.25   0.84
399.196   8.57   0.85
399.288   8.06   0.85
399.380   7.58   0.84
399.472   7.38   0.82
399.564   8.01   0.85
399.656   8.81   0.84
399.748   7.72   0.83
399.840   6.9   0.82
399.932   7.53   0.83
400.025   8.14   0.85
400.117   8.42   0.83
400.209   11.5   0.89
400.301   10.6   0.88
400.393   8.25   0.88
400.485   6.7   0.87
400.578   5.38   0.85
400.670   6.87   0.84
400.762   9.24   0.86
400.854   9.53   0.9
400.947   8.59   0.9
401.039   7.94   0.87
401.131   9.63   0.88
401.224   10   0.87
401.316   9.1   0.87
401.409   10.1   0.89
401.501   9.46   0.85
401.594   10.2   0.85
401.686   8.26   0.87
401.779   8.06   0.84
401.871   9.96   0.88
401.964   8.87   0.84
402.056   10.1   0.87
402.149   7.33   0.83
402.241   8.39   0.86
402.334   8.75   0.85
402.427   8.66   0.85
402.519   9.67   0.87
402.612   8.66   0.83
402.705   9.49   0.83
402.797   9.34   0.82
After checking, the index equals -0.41 nm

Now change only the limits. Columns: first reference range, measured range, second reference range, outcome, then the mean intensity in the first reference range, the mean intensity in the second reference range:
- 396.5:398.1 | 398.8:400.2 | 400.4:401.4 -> -0.32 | 4.08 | 8.36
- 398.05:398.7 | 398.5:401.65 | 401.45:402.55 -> -0.07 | 7.54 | 8.98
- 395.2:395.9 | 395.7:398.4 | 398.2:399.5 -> 0.97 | 5.72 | 7.88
